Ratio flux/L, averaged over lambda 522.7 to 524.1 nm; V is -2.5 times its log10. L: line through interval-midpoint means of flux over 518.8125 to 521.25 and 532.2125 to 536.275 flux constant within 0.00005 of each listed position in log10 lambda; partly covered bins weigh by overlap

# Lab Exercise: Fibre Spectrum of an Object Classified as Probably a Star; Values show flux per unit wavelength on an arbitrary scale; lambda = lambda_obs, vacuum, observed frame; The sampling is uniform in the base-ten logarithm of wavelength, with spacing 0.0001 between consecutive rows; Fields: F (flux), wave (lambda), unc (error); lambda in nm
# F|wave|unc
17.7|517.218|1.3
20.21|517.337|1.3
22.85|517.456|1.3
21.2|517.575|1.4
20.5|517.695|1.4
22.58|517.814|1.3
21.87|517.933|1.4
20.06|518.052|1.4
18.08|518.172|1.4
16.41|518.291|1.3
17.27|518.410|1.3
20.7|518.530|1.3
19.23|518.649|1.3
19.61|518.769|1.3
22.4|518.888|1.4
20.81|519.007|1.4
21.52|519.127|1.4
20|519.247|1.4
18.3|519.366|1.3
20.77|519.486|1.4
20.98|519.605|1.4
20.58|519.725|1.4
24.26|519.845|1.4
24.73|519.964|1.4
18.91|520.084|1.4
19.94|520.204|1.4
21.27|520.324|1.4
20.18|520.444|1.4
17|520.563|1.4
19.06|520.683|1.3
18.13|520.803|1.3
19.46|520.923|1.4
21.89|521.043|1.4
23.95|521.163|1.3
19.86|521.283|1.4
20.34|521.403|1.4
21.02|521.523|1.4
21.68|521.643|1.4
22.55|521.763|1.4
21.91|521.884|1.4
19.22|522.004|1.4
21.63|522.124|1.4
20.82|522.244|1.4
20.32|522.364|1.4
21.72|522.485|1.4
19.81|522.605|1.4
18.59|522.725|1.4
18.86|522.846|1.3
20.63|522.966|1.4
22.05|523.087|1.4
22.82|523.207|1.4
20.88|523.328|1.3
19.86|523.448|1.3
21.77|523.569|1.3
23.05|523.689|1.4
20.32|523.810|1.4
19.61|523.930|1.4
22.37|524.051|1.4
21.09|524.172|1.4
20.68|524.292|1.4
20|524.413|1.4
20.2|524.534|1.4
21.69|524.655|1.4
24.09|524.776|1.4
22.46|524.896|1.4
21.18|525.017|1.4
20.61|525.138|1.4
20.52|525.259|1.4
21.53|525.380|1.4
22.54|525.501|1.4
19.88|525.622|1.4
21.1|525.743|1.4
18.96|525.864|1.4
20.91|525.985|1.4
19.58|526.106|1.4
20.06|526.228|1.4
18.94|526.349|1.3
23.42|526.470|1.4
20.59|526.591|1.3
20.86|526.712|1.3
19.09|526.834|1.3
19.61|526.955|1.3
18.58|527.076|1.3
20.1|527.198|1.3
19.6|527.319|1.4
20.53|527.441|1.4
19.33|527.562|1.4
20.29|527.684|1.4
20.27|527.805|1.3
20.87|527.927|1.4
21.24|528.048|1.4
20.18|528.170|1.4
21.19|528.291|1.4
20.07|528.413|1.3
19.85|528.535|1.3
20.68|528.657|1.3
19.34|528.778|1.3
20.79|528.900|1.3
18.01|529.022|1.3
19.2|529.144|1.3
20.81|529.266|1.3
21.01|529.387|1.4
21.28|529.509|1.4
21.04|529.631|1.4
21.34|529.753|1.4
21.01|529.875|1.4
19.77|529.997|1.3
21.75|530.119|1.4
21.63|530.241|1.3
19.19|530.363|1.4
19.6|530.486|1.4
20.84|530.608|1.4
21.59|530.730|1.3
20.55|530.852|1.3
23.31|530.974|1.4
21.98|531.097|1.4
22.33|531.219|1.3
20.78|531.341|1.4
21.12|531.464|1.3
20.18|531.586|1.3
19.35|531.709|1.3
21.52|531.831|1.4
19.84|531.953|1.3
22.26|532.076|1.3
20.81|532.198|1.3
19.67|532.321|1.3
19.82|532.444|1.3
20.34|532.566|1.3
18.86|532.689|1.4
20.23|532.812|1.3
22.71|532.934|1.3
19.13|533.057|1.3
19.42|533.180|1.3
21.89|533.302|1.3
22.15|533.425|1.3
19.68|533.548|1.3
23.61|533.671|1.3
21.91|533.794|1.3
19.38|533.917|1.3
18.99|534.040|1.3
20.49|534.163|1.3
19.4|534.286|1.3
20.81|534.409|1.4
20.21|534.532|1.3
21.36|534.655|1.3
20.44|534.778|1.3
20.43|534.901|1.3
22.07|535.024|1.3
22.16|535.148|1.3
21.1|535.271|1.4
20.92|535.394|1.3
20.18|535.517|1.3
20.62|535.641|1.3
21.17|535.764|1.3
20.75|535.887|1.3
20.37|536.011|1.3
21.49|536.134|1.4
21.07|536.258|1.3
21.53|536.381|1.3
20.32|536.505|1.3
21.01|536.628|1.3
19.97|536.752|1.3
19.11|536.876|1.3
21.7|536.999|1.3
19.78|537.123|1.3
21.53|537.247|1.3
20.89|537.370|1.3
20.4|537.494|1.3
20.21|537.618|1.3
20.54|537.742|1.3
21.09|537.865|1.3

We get -0.01 mag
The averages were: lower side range 20.7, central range 20.9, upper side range 20.7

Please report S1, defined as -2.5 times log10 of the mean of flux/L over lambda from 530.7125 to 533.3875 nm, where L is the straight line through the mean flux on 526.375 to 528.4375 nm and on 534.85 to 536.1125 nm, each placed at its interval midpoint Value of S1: 0.00 mag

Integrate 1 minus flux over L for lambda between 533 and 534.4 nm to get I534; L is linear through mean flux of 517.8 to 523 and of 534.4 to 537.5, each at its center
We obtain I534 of 0.01 nm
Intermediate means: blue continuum 20.4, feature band 20.6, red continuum 20.8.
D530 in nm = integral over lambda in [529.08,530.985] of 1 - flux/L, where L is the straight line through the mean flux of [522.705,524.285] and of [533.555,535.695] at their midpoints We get 0.006 nm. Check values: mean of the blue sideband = 21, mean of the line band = 20.8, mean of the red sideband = 20.8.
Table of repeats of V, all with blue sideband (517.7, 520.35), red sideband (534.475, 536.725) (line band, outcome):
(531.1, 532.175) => -0.01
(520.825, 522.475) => -0.03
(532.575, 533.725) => 0.00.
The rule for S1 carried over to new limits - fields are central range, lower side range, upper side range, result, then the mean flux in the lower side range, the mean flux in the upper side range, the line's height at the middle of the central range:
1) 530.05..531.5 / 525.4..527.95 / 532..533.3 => -0.04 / 20.3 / 20.4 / 20.3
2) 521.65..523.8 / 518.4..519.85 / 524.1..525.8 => 0.00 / 20.5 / 21.3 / 21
